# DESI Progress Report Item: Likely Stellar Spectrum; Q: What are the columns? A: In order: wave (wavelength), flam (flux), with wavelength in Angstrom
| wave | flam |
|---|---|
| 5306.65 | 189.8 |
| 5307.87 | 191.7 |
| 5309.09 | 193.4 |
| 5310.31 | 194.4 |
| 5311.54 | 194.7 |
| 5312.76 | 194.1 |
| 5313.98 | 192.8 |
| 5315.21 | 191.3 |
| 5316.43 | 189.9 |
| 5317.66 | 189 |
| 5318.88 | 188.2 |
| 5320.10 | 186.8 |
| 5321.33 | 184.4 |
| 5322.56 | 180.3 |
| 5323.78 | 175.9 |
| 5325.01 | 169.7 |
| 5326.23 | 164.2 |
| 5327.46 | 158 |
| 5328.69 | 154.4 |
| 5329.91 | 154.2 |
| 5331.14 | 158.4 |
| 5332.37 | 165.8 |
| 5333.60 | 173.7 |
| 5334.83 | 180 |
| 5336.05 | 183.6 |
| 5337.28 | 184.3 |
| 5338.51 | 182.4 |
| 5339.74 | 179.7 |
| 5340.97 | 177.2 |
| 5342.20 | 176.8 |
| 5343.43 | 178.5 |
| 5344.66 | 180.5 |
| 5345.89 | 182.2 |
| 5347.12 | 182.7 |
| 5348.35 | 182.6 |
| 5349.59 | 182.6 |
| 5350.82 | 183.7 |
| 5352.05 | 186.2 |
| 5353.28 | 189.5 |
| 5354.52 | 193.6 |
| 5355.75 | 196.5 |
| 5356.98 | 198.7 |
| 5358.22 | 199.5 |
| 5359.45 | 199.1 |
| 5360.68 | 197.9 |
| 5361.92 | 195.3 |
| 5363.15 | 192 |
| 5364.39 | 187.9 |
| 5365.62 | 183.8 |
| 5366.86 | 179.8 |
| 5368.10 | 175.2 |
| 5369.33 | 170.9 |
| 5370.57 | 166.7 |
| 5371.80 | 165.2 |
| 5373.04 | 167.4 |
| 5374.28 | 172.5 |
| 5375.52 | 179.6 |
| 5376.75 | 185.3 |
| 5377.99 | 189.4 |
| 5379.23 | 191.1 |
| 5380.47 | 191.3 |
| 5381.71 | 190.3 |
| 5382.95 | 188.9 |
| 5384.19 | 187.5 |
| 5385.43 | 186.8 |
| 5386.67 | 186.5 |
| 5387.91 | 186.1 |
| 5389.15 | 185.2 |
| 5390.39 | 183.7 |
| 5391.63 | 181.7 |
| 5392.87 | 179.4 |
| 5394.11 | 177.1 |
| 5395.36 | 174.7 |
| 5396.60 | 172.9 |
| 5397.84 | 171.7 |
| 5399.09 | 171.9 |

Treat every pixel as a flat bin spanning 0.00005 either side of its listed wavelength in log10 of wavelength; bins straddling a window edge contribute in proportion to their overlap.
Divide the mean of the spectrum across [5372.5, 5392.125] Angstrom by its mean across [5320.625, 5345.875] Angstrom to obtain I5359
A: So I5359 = 1.07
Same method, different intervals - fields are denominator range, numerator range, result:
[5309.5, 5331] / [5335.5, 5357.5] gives 1.03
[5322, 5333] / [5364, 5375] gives 1.06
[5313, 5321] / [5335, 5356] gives 0.97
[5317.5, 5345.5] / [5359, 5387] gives 1.05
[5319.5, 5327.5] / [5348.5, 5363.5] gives 1.10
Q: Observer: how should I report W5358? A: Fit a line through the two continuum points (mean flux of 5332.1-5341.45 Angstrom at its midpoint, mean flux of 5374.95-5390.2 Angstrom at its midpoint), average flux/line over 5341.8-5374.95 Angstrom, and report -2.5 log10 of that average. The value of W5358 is -0.01 mag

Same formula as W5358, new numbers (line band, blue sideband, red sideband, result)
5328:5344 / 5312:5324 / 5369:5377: 0.06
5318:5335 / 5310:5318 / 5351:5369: 0.12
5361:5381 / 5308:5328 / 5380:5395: 0.02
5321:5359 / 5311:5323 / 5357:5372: 0.05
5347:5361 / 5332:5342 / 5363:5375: -0.08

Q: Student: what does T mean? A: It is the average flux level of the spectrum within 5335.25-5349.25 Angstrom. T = 181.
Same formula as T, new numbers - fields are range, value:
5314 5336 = 175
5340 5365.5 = 188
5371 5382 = 181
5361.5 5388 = 183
